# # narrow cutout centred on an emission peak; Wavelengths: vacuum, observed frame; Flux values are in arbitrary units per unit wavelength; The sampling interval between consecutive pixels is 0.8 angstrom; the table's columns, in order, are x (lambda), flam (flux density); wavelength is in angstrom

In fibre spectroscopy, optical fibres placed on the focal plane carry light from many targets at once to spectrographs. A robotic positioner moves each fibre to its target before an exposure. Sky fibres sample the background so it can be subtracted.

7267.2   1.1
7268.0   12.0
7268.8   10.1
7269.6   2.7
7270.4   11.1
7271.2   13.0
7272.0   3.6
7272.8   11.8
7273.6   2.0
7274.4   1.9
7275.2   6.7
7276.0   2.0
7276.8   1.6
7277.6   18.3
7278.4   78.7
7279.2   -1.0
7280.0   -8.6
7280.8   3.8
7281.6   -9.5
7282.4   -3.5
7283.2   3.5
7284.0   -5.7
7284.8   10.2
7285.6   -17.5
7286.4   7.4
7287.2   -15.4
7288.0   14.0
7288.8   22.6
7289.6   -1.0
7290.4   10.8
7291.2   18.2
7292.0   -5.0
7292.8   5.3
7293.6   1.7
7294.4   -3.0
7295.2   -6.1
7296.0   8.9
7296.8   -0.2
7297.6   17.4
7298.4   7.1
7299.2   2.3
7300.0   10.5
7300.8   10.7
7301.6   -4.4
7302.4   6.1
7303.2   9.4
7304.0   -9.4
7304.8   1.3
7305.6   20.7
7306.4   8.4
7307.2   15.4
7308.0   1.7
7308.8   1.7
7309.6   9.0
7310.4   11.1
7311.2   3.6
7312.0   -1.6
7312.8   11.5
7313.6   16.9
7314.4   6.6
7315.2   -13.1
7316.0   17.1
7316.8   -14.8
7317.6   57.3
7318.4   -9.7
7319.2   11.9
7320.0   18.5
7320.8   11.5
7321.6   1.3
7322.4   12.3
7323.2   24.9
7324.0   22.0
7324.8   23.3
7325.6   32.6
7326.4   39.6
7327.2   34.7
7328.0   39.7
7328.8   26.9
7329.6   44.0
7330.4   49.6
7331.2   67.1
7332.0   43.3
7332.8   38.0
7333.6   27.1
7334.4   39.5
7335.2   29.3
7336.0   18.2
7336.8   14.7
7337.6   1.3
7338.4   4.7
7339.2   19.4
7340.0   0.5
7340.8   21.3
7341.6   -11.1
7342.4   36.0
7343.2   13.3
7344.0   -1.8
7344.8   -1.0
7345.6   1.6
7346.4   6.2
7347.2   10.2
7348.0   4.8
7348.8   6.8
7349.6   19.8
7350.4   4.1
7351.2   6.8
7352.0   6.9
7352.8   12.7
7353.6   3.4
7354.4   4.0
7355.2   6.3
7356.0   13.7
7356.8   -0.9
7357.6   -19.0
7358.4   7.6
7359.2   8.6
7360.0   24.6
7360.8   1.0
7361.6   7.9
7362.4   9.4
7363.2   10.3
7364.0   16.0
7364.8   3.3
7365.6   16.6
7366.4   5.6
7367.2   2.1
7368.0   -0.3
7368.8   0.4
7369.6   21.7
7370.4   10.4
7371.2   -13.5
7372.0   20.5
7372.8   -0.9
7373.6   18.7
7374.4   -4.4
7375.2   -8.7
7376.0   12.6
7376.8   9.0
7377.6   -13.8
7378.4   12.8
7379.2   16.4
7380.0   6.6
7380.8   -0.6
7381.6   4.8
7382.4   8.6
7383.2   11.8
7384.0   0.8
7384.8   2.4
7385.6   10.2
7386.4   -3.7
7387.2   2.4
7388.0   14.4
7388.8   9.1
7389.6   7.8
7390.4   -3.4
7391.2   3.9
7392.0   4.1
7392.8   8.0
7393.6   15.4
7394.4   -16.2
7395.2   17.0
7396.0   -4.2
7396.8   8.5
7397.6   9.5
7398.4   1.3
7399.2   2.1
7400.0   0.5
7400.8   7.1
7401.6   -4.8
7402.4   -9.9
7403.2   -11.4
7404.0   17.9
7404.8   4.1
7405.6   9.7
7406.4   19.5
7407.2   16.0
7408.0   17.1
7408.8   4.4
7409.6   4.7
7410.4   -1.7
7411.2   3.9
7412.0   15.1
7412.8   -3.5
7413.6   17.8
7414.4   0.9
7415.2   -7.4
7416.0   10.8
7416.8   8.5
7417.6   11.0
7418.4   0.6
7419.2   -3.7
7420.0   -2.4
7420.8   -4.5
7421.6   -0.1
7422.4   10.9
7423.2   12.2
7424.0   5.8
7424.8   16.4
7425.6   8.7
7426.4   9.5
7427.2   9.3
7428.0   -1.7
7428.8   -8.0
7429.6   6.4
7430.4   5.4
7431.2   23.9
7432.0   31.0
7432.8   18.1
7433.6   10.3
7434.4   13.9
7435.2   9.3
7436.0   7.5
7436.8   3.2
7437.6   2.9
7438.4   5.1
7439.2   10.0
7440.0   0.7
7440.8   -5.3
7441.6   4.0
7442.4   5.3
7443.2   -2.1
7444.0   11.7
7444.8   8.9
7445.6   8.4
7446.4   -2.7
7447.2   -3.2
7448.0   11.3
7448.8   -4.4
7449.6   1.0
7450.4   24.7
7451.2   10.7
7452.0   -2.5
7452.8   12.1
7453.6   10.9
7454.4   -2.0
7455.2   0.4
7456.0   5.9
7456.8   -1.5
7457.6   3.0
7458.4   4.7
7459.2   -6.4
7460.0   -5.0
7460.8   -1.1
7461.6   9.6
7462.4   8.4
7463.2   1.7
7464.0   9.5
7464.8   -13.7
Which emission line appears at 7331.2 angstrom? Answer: [O II] 3727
